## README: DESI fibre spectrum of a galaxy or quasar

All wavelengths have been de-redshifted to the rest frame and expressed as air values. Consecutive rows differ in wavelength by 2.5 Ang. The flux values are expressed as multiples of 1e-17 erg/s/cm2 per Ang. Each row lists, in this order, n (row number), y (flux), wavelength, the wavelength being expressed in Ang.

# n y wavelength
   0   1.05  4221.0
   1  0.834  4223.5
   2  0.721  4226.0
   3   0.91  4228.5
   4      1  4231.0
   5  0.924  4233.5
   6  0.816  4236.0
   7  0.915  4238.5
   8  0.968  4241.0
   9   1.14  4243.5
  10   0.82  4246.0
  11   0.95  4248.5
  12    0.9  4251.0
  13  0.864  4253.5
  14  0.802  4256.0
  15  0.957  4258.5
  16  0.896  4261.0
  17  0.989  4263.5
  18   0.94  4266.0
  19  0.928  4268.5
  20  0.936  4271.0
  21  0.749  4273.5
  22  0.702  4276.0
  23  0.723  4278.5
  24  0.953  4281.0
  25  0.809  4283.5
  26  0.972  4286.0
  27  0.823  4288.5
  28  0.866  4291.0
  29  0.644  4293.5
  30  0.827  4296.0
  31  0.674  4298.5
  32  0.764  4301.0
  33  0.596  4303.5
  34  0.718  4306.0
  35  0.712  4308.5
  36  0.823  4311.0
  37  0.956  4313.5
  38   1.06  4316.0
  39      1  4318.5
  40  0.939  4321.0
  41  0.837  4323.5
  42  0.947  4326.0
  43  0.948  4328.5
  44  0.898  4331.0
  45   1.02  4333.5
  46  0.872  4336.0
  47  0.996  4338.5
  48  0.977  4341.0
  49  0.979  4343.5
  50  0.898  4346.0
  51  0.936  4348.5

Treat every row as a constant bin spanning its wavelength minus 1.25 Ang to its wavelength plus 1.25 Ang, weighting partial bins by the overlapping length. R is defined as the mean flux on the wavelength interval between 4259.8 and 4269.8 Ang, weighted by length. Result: 0.938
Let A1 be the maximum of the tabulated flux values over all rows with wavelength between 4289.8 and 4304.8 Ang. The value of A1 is 0.866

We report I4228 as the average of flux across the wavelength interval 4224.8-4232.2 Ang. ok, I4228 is 0.877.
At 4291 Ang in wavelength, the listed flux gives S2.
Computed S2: 0.866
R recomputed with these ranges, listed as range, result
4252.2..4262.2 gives 0.88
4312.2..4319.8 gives 1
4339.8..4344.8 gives 0.977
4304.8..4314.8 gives 0.804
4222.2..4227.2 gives 0.781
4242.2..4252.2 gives 0.953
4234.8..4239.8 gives 0.867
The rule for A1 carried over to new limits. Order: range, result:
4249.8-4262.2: 0.957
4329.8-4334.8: 1.02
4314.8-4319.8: 1.06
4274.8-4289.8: 0.972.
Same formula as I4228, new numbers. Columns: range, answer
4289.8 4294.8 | 0.755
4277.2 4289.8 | 0.855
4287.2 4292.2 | 0.846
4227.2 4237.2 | 0.912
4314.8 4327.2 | 0.956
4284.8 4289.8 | 0.896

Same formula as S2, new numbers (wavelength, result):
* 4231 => 1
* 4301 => 0.764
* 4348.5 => 0.936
